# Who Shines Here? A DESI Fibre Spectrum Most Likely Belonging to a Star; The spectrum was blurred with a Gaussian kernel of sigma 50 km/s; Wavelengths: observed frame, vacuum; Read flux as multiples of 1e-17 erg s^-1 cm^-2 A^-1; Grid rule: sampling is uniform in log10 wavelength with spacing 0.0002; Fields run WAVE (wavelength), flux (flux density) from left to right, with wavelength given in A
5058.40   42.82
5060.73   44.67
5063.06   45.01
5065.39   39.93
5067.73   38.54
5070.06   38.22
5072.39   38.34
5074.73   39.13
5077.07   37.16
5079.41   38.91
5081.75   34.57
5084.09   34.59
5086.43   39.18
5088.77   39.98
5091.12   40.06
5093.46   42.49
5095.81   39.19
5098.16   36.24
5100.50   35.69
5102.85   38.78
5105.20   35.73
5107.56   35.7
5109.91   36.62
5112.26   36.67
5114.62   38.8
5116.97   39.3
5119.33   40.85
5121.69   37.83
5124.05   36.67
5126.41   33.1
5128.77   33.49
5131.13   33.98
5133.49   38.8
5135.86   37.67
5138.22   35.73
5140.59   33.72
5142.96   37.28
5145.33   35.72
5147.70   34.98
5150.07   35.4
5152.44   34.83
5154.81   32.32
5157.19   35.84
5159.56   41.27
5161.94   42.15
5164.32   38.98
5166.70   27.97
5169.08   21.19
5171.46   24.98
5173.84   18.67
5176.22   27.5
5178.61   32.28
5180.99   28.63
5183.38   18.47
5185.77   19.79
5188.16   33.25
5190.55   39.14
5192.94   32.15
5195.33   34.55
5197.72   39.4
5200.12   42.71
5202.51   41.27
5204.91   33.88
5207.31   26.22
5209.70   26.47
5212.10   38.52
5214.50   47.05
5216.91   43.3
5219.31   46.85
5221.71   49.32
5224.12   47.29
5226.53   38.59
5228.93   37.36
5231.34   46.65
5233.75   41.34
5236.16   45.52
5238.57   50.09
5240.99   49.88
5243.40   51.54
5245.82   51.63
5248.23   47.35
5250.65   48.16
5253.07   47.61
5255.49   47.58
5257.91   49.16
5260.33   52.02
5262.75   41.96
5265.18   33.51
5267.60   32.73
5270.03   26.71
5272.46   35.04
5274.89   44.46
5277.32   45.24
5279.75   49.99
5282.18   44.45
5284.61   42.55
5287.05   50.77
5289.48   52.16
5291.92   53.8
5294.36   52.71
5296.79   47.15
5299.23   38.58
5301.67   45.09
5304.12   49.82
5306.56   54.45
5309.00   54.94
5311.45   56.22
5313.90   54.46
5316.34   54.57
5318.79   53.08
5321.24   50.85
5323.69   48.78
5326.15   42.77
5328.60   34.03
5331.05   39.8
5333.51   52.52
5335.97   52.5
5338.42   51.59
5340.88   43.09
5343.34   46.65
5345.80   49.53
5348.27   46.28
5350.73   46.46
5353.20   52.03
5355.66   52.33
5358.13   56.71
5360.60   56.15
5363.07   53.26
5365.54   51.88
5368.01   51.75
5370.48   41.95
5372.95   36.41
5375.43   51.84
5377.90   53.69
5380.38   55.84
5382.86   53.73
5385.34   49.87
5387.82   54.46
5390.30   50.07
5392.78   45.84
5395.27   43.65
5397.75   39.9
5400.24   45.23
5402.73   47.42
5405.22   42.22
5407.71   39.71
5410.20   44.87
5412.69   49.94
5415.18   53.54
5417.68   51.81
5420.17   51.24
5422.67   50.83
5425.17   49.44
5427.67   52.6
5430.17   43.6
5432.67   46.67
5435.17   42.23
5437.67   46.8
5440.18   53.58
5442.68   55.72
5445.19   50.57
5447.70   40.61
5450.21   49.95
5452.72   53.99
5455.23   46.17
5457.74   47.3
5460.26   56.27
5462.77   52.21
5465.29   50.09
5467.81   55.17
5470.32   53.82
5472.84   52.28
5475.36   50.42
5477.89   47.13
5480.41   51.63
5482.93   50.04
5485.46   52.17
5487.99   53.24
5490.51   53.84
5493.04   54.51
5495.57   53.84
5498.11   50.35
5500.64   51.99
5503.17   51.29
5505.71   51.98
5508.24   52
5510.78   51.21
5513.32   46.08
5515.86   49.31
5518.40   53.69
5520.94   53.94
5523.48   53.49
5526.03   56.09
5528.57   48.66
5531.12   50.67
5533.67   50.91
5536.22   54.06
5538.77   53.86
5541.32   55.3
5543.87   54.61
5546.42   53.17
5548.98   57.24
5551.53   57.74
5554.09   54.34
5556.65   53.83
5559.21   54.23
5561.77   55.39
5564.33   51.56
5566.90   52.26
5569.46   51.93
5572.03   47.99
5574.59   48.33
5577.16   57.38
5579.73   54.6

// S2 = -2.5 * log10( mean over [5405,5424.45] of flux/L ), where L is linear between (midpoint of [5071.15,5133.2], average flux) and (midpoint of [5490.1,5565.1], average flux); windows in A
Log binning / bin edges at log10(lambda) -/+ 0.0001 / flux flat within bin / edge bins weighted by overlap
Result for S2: 0.01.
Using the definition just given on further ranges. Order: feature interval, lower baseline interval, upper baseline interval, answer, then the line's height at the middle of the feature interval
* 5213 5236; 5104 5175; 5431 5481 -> -0.14 mag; 39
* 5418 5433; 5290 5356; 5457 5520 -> 0.03 mag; 50.7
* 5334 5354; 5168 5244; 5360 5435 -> -0.08 mag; 45.2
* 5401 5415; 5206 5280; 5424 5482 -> 0.07 mag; 48.5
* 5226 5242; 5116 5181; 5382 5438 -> -0.15 mag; 38.5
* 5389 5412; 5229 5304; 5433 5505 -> 0.11 mag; 49.1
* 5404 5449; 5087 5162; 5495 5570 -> 0.01 mag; 48.7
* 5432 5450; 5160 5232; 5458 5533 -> 0.01 mag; 48.8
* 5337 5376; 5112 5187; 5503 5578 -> -0.13 mag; 43.6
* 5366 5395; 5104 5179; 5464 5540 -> -0.08 mag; 46.1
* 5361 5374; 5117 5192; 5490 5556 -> -0.08 mag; 44.5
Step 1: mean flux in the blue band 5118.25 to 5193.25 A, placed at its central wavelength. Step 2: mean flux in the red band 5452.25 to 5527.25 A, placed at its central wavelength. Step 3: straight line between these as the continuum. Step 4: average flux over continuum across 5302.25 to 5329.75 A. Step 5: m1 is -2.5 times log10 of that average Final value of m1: -0.196 mag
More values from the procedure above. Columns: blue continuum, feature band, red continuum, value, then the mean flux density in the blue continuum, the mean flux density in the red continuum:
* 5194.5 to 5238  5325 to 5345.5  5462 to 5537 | -0.01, 40.6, 51.8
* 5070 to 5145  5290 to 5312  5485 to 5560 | -0.13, 37.3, 52.9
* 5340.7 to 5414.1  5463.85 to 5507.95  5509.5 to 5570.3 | -0.01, 48.5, 53.1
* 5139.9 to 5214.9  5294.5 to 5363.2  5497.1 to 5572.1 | -0.20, 32.9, 52.7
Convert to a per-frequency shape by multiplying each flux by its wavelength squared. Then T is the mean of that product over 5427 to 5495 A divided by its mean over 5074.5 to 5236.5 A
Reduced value 1.57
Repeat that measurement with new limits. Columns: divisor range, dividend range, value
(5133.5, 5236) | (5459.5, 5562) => 1.68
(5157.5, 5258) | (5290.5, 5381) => 1.35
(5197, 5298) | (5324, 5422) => 1.15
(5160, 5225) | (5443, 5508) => 1.67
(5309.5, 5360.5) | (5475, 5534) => 1.11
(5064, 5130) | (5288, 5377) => 1.43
